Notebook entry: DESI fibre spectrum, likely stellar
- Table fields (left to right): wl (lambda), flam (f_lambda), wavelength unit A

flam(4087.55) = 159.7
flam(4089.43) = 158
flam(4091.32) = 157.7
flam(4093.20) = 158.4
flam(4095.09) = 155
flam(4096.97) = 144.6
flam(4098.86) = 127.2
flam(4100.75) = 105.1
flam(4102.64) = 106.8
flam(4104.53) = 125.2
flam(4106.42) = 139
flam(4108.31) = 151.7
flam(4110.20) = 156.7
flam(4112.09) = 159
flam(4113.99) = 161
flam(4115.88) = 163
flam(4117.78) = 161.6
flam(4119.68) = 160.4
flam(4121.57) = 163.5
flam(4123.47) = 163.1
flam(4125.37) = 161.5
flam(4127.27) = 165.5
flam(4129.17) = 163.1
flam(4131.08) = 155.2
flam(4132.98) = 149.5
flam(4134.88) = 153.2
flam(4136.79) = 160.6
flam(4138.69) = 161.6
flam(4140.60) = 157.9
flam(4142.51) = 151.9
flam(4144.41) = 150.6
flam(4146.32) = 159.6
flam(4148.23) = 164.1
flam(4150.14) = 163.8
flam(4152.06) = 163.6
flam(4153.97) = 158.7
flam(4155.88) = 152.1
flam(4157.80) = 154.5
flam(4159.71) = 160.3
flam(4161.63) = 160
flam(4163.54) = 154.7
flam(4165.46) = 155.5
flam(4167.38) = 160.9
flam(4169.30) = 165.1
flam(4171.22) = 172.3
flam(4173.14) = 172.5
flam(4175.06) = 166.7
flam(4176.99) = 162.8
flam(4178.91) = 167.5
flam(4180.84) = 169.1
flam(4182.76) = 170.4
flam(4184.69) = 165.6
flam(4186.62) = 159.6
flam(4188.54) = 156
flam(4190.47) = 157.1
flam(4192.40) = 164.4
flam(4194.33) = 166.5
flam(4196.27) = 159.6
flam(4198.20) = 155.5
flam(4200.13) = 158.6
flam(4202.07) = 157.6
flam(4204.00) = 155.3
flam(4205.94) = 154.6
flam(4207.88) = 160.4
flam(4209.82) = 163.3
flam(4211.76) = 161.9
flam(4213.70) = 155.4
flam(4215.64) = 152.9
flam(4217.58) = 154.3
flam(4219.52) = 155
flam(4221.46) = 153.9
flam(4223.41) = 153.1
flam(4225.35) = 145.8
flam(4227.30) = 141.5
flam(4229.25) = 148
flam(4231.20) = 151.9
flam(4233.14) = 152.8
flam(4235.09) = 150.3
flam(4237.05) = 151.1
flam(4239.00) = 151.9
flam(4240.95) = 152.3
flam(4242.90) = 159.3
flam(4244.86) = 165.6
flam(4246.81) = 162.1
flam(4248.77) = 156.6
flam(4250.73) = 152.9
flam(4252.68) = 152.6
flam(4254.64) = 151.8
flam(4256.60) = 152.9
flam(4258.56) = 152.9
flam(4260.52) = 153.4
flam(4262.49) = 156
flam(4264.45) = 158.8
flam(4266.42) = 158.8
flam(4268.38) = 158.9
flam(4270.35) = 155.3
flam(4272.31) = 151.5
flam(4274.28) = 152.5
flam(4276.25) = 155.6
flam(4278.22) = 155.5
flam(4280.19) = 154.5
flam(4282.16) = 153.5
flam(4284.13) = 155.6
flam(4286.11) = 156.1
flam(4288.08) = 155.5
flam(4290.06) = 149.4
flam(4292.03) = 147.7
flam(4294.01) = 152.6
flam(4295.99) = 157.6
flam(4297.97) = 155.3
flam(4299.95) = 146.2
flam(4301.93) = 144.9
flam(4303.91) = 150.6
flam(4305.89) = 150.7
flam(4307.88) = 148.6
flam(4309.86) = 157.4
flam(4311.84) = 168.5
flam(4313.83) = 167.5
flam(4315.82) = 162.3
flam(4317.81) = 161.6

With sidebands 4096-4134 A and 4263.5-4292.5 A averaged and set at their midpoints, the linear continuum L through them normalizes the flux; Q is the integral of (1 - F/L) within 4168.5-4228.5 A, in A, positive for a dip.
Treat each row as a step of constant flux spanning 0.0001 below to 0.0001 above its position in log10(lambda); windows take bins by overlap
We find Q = -3.05 A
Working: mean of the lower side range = 149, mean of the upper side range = 155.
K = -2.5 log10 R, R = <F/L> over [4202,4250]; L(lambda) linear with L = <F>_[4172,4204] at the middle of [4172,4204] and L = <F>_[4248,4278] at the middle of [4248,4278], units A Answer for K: 0.03 mag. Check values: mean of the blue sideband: 163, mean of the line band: 155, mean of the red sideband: 155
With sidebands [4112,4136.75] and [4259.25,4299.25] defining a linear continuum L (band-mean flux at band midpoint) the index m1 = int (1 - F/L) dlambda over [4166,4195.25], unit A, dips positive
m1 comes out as -1.3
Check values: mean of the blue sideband 160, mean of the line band 165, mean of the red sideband 155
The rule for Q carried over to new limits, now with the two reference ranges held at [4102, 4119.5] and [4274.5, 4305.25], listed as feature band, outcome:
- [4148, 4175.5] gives -2.18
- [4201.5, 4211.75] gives -0.54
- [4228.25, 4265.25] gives -0.66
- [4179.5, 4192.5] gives -1.13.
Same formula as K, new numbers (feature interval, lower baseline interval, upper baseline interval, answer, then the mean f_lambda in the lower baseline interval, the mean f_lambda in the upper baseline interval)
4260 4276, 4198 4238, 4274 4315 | -0.01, 154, 154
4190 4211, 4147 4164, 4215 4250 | -0.03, 159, 153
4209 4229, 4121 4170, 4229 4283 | 0.02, 159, 155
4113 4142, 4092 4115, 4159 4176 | -0.07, 141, 163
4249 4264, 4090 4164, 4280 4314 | 0.00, 153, 154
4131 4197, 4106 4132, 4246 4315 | -0.02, 159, 155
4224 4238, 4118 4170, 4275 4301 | 0.05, 159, 153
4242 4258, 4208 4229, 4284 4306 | -0.03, 154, 152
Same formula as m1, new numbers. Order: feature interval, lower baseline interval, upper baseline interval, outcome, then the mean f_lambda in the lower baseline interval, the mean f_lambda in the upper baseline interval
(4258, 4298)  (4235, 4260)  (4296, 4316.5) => 0.1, 155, 155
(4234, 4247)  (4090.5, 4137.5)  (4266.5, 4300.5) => -0.2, 151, 154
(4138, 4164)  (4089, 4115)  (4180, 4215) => -1.1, 143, 160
